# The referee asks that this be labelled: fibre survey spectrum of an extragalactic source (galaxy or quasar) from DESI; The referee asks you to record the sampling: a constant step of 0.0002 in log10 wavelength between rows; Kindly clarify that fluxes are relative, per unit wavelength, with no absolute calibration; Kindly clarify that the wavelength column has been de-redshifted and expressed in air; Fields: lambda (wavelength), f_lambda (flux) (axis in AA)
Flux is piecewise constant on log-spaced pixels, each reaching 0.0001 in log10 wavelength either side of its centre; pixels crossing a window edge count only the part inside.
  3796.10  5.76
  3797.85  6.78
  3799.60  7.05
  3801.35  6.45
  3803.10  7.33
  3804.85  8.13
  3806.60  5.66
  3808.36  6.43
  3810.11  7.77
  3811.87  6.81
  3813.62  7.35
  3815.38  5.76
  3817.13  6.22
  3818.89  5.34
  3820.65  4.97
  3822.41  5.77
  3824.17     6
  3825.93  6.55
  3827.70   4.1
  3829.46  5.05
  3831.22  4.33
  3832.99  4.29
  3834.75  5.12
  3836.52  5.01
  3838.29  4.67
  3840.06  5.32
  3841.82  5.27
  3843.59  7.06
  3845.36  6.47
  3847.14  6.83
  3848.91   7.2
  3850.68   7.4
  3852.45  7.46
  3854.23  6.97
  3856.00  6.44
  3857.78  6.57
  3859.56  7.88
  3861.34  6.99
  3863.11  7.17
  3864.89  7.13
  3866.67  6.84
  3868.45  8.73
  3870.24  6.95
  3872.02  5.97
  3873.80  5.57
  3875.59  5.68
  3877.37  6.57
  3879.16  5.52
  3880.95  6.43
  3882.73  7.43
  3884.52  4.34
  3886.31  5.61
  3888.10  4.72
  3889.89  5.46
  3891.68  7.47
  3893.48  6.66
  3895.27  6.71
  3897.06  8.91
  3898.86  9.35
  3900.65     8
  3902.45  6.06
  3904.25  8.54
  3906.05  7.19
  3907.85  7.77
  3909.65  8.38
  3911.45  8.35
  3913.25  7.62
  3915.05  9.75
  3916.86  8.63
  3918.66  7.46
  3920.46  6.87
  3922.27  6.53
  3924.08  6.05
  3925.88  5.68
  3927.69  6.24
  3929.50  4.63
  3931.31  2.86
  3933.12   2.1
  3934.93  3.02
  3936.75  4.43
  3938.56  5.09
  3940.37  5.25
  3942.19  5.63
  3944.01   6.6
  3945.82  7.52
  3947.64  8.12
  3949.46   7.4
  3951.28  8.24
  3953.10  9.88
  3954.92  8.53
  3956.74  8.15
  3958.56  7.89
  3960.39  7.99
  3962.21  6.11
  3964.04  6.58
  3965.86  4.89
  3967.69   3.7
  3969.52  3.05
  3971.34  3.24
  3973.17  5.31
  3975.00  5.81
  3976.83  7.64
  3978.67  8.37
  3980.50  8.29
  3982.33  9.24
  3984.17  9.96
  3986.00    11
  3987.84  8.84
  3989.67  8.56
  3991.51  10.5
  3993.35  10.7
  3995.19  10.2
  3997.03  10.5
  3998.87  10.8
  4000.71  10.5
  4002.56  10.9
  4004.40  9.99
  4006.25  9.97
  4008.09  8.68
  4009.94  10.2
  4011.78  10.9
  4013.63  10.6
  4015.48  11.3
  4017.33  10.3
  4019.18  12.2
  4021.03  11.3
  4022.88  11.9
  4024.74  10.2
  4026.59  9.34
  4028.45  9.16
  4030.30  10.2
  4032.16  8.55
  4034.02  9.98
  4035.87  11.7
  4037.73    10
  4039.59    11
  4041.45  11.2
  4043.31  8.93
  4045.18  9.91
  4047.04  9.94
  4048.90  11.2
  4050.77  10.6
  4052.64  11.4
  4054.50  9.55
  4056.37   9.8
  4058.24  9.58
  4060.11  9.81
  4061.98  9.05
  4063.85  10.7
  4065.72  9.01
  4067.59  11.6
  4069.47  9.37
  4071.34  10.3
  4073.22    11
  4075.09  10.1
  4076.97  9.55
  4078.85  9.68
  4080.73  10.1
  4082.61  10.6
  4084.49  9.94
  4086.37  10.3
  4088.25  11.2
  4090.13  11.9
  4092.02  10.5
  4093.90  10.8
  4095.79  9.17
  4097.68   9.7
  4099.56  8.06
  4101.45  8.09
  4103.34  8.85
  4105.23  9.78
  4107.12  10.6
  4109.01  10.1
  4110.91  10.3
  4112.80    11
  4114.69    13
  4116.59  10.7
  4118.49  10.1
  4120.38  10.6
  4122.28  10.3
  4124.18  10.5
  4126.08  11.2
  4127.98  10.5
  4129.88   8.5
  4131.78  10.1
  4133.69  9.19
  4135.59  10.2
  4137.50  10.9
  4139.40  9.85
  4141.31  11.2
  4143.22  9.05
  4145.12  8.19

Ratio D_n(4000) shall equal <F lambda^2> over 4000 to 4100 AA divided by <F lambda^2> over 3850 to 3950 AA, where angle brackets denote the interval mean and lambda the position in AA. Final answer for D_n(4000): 1.7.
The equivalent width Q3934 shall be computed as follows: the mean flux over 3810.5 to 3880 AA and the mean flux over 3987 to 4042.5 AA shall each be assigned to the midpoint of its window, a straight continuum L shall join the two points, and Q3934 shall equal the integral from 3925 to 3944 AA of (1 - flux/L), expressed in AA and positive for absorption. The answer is 8.6 AA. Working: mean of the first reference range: 6.2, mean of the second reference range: 10.3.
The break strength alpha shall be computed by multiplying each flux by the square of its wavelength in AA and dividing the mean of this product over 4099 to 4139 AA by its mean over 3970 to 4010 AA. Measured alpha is 1.20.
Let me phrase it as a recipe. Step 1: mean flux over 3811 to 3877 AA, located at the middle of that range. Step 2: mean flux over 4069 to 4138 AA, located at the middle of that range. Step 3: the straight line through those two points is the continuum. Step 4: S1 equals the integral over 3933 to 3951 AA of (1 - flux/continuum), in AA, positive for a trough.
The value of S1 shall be 4.6 AA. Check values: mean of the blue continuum 6.2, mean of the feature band 5.76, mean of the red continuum 10.2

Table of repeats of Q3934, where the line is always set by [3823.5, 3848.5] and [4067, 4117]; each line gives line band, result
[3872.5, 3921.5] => -3.3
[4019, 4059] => -4.7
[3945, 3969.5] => 1.7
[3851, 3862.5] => -2.4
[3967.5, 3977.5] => 4.0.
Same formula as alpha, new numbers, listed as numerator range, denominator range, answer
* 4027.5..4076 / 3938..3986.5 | 1.51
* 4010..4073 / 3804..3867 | 1.84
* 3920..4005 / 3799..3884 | 1.22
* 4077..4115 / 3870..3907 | 1.69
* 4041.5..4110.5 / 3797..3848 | 1.91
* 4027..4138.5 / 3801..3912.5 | 1.74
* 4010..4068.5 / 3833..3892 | 1.79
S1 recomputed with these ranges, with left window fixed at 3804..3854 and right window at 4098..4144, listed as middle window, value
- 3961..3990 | 4.33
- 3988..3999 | -2.31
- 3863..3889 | 1.50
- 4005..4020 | -3.32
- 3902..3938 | 4.28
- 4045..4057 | -1.65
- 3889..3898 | -0.16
